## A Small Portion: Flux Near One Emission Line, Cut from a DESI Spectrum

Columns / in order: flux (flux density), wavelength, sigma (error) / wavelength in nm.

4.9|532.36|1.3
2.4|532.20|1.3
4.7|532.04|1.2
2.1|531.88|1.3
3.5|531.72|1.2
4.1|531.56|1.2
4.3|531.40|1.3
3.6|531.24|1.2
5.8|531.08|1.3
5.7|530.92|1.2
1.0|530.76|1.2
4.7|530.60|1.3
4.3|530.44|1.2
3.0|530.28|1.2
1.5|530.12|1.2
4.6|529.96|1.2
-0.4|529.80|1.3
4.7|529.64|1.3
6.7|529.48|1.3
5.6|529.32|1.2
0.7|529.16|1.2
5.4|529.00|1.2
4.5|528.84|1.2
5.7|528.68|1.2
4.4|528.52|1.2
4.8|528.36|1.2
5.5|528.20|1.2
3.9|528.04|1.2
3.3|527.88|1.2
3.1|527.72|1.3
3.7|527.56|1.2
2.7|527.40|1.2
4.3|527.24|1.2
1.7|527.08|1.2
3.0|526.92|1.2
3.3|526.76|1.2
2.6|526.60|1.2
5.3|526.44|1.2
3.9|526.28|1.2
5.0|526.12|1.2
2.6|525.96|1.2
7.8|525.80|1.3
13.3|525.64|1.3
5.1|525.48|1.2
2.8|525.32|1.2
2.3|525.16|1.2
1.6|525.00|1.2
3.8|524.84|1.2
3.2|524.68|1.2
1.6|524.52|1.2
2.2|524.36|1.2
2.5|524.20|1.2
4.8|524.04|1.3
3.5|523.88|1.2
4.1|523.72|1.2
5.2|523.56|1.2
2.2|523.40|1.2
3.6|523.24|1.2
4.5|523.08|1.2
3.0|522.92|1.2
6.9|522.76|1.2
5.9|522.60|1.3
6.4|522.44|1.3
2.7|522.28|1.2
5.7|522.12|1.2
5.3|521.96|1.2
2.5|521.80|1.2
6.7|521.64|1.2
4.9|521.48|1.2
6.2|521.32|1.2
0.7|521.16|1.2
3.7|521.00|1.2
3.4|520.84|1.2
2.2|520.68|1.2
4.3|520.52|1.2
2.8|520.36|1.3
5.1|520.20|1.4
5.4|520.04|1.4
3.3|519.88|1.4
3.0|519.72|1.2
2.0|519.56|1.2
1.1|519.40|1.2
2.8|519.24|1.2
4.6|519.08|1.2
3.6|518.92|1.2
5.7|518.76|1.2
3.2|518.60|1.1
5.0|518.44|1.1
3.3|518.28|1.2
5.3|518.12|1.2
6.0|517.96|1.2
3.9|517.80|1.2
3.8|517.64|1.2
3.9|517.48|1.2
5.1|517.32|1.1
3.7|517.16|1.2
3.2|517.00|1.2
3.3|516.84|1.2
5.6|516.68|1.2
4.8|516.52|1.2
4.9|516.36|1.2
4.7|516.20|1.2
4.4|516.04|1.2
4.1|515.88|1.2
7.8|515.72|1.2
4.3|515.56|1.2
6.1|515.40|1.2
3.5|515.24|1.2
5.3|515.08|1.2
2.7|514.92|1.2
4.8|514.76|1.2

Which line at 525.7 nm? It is H-beta 4861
